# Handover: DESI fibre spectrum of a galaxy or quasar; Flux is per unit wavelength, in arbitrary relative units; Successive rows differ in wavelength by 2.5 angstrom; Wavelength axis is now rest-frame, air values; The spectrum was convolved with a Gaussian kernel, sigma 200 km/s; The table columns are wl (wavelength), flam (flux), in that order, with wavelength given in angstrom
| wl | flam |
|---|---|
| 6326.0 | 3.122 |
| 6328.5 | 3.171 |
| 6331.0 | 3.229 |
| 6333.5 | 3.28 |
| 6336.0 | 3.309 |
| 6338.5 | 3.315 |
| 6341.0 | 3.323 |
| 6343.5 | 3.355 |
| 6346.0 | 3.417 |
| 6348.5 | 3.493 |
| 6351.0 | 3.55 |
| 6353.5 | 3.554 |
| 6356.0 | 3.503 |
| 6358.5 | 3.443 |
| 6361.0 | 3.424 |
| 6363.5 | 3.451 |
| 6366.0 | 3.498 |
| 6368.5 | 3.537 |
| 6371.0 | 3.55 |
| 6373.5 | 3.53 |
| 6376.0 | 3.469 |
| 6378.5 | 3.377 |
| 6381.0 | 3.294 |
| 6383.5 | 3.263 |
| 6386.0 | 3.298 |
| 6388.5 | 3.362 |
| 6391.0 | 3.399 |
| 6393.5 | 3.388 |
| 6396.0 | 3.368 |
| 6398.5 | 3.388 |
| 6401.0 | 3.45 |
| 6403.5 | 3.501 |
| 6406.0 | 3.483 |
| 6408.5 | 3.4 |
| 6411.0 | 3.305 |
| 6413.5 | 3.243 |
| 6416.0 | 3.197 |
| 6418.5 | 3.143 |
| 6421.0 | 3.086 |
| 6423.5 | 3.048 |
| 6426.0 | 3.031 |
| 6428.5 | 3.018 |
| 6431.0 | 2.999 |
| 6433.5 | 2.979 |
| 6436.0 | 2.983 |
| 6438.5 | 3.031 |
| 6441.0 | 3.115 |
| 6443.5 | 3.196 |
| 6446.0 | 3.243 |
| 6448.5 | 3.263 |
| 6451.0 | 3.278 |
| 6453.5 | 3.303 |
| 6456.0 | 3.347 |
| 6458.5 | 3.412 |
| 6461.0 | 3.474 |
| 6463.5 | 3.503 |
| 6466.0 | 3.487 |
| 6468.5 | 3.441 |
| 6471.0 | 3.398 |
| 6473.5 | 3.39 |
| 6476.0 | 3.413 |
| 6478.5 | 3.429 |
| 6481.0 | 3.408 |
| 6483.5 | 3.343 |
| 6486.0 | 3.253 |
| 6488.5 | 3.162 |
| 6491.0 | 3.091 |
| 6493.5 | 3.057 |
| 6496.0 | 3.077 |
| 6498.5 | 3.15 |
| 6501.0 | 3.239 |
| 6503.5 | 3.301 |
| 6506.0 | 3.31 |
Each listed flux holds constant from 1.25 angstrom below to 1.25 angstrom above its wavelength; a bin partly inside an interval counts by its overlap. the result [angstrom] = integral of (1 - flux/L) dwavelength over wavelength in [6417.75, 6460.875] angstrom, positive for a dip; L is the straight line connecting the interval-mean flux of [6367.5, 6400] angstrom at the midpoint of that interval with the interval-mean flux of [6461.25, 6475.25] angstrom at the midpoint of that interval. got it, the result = 3.5 angstrom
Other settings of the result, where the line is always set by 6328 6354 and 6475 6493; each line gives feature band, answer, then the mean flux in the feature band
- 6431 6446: 1.09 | 3.07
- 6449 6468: -0.55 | 3.4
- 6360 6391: -0.69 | 3.42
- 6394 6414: -0.41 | 3.4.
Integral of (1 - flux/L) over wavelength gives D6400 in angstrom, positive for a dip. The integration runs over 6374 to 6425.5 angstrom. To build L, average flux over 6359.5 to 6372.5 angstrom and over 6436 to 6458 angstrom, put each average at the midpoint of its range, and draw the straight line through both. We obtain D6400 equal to 0.8 angstrom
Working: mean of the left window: 3.49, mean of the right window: 3.21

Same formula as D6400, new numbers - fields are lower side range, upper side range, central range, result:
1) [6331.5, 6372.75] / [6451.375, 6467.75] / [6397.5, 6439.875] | 2.9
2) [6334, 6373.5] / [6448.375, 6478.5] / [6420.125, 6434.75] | 1.7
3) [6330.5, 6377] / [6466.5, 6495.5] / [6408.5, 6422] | 0.6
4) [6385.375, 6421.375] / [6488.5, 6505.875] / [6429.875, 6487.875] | -1.0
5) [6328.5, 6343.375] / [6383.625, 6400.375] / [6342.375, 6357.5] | -0.8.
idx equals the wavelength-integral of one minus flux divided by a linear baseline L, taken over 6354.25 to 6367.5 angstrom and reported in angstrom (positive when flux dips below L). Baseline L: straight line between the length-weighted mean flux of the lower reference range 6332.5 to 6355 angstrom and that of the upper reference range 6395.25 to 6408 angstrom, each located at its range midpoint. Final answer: -0.2 angstrom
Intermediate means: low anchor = 3.4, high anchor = 3.44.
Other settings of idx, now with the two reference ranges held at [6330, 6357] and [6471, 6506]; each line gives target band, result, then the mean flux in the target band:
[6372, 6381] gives -0.2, 3.44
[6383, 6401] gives -0.1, 3.36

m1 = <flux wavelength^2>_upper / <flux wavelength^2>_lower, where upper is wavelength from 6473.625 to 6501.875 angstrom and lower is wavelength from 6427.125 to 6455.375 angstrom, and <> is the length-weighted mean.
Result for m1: 1.05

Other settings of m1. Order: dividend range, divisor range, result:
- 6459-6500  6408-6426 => 1.06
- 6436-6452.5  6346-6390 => 0.94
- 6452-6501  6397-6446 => 1.06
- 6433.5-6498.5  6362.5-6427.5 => 1.00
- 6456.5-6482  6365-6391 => 1.03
